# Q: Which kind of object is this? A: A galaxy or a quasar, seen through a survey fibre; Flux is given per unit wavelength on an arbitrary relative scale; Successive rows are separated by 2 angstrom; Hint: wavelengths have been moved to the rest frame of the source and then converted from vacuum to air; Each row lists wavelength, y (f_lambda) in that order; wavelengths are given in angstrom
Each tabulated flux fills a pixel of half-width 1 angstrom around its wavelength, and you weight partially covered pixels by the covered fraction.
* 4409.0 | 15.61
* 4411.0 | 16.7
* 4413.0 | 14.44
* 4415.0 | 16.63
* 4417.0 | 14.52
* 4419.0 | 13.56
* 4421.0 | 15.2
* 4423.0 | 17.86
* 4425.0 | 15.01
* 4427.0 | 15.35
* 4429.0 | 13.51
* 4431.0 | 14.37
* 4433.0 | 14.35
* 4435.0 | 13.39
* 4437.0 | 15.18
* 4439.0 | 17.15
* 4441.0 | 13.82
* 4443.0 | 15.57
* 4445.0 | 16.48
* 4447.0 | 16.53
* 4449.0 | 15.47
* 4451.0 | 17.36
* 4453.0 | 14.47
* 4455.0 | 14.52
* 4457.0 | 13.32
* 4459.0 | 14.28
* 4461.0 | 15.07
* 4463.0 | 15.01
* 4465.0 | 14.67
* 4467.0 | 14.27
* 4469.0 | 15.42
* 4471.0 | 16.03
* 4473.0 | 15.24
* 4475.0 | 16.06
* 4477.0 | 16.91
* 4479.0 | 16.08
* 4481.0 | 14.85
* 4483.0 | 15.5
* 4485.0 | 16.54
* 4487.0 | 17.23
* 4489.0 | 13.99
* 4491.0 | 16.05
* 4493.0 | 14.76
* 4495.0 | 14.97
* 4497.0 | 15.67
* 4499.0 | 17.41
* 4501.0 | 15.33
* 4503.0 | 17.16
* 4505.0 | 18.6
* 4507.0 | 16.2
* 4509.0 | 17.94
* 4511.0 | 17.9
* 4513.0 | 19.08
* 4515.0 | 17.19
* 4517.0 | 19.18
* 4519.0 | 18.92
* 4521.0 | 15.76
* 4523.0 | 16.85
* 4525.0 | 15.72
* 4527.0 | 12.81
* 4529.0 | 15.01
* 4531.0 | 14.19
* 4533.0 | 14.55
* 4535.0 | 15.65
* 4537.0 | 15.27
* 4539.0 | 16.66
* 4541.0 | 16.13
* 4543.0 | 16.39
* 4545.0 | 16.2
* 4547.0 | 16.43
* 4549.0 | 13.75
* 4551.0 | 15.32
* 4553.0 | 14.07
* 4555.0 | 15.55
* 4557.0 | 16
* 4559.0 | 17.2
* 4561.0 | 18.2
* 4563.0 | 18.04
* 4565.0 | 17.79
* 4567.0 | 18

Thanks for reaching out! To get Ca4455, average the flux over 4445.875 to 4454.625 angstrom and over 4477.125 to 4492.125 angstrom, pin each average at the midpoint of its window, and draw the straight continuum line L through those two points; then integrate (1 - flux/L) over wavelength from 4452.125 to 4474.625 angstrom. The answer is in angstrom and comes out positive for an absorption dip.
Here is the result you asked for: 1.5 angstrom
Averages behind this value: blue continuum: 15.9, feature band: 14.8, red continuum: 15.8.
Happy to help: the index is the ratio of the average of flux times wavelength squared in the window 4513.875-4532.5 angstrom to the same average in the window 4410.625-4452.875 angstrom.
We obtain 1.10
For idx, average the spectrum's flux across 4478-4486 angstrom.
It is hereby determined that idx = 15.7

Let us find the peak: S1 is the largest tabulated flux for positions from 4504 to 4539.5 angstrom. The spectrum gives 19.18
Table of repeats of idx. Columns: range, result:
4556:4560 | 16.6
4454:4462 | 14.3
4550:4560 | 15.6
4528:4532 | 14.6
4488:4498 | 15.1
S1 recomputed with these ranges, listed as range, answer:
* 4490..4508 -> 18.6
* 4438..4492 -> 17.36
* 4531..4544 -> 16.66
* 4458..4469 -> 15.42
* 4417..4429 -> 17.86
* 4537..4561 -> 18.2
